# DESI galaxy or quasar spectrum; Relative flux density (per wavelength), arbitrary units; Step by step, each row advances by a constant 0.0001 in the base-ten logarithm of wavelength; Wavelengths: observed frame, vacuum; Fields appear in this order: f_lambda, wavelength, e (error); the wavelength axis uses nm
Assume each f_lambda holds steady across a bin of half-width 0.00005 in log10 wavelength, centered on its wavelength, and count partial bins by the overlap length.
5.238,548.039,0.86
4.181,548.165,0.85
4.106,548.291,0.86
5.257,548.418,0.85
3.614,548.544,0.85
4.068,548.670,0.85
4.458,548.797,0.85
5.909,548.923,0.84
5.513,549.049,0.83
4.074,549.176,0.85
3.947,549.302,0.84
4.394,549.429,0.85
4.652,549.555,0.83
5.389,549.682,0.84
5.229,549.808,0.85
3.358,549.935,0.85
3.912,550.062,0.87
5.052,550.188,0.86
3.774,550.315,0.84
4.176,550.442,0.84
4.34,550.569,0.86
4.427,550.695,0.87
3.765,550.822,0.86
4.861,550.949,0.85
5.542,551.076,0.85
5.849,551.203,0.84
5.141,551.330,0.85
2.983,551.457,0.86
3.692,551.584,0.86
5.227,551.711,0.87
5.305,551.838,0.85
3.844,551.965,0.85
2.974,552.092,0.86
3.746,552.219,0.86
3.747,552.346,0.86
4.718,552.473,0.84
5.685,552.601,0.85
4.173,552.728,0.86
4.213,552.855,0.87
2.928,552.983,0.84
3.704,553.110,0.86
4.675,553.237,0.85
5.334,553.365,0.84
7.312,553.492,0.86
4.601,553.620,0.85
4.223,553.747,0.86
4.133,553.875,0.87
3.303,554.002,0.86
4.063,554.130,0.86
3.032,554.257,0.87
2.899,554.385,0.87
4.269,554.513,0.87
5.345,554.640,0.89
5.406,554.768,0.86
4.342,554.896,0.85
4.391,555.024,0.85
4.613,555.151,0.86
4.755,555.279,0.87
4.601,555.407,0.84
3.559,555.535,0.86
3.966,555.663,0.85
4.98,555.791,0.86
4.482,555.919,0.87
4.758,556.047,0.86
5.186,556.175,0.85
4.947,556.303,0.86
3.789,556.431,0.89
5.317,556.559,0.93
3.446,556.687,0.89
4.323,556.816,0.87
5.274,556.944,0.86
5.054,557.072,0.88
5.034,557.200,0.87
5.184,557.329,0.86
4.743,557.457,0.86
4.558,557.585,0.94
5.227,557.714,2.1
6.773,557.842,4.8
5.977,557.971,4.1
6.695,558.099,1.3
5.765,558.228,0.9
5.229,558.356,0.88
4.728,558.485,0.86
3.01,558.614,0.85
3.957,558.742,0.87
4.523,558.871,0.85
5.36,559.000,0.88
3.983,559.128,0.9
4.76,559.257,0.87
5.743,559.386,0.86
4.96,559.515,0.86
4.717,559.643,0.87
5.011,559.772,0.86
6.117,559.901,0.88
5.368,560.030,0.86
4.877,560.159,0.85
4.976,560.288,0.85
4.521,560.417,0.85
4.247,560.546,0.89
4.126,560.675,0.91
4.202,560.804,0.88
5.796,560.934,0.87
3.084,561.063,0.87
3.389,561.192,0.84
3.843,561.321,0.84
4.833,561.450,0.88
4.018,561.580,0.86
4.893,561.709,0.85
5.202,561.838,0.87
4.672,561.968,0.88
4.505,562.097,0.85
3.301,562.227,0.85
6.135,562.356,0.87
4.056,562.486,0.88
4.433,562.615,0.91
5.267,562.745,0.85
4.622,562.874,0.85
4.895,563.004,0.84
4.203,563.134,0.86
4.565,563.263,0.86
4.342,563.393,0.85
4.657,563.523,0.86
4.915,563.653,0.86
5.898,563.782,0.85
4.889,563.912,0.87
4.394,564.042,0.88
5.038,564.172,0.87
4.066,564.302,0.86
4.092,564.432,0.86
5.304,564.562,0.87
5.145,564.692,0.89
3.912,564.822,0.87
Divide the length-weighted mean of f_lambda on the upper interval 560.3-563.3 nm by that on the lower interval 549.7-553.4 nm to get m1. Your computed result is 1.0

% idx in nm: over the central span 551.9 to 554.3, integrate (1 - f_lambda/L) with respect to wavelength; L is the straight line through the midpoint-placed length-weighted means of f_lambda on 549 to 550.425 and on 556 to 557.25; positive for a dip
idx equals 0.18 nm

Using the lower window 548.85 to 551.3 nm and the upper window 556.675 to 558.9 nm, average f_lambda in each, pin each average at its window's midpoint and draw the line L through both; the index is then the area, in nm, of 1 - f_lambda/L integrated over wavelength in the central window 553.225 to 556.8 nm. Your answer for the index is 0.29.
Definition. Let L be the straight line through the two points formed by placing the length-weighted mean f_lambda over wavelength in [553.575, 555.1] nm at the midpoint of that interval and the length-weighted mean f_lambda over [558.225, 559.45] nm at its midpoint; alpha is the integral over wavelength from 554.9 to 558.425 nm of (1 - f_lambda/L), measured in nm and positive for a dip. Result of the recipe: -0.38 nm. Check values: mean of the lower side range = 4.17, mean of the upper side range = 4.65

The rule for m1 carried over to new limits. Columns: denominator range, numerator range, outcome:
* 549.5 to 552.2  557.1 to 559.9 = 1.14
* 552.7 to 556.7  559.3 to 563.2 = 1.06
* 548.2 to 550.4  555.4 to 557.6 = 1.03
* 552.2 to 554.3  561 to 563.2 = 1.02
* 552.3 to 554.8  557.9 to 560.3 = 1.15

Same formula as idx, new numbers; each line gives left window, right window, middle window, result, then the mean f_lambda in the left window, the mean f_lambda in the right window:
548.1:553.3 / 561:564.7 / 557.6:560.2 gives -0.355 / 4.41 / 4.57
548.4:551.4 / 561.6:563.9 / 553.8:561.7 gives 0.049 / 4.6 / 4.73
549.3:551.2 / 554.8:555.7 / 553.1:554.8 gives -0.019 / 4.51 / 4.37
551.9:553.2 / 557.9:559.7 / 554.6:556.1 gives -0.055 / 3.99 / 4.97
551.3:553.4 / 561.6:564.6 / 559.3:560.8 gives -0.125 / 4.21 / 4.69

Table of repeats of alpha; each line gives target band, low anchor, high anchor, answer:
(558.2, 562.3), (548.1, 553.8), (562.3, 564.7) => 0.08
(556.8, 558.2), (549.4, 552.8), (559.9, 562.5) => -0.27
